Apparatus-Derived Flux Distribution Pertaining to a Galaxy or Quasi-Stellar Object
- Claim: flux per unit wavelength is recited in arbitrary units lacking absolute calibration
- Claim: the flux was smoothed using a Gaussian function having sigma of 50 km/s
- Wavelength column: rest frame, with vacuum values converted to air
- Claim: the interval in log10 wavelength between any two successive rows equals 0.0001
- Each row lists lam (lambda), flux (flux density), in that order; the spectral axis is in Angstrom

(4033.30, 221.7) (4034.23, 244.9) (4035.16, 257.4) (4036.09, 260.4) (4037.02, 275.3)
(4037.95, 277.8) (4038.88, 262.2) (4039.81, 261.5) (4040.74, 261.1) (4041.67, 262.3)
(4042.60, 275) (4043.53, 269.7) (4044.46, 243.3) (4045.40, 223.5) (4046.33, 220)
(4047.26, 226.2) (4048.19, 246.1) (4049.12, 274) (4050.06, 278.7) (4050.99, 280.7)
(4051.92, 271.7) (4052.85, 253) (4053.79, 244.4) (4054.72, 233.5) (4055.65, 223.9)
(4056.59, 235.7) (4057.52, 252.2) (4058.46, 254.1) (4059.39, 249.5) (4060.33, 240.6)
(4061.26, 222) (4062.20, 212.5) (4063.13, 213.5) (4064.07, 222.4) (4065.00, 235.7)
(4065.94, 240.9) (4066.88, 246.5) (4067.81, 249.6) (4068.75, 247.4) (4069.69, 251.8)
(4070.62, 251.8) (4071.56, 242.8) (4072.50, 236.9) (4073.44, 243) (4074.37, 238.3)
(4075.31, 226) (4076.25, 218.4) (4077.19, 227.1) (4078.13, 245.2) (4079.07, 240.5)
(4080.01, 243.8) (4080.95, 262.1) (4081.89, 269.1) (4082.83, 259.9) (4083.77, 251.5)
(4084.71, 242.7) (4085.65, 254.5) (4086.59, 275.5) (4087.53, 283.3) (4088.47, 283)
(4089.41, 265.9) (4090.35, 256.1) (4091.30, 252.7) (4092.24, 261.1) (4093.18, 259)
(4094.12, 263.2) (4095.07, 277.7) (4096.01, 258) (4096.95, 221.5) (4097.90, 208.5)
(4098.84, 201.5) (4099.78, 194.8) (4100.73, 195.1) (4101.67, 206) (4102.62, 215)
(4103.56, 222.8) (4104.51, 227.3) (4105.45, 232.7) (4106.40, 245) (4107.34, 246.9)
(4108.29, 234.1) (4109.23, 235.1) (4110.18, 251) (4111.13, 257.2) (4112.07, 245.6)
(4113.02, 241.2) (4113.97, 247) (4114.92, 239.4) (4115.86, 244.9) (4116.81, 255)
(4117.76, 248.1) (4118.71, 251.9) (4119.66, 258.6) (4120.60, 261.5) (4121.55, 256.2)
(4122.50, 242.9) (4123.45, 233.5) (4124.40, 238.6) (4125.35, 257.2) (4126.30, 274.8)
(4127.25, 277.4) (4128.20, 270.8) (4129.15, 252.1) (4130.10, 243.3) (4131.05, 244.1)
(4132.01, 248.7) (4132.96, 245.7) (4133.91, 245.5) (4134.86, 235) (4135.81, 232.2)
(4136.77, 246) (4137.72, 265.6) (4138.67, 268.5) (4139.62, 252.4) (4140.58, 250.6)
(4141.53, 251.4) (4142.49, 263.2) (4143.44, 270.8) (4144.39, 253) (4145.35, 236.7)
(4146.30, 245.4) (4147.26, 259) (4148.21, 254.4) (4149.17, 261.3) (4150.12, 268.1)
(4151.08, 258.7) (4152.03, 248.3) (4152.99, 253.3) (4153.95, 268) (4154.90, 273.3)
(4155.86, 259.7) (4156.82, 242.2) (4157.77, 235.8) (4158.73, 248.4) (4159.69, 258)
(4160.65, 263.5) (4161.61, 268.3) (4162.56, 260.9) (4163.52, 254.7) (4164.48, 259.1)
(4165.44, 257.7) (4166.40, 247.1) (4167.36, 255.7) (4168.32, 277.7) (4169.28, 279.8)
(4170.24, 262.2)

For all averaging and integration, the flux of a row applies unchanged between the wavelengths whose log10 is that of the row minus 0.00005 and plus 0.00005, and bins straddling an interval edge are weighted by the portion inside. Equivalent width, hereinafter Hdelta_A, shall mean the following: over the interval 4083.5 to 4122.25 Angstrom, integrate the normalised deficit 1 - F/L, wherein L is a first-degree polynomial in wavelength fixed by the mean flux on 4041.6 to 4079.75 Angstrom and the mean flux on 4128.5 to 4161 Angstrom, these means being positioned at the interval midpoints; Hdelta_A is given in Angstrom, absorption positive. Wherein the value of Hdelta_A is 0.5 Angstrom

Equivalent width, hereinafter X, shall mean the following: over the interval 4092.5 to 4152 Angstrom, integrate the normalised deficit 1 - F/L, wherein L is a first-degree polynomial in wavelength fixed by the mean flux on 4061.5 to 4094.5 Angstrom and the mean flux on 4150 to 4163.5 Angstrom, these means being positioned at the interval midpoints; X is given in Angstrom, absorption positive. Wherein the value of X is 1.7 Angstrom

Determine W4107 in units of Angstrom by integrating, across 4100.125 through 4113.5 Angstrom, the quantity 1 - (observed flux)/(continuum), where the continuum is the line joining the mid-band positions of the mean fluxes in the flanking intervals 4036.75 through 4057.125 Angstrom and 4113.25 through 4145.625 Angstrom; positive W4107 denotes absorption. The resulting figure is 1.1 Angstrom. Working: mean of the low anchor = 254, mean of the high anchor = 252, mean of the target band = 232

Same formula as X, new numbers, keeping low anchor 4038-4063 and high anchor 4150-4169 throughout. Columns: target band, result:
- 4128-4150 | 0.4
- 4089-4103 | 0.9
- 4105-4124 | 0.6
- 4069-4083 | 0.4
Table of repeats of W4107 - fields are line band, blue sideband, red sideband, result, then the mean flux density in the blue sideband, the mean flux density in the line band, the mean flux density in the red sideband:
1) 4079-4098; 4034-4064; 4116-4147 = -0.5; 250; 258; 252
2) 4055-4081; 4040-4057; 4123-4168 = 1.5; 251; 238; 255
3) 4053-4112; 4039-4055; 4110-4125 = 2.4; 255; 241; 248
